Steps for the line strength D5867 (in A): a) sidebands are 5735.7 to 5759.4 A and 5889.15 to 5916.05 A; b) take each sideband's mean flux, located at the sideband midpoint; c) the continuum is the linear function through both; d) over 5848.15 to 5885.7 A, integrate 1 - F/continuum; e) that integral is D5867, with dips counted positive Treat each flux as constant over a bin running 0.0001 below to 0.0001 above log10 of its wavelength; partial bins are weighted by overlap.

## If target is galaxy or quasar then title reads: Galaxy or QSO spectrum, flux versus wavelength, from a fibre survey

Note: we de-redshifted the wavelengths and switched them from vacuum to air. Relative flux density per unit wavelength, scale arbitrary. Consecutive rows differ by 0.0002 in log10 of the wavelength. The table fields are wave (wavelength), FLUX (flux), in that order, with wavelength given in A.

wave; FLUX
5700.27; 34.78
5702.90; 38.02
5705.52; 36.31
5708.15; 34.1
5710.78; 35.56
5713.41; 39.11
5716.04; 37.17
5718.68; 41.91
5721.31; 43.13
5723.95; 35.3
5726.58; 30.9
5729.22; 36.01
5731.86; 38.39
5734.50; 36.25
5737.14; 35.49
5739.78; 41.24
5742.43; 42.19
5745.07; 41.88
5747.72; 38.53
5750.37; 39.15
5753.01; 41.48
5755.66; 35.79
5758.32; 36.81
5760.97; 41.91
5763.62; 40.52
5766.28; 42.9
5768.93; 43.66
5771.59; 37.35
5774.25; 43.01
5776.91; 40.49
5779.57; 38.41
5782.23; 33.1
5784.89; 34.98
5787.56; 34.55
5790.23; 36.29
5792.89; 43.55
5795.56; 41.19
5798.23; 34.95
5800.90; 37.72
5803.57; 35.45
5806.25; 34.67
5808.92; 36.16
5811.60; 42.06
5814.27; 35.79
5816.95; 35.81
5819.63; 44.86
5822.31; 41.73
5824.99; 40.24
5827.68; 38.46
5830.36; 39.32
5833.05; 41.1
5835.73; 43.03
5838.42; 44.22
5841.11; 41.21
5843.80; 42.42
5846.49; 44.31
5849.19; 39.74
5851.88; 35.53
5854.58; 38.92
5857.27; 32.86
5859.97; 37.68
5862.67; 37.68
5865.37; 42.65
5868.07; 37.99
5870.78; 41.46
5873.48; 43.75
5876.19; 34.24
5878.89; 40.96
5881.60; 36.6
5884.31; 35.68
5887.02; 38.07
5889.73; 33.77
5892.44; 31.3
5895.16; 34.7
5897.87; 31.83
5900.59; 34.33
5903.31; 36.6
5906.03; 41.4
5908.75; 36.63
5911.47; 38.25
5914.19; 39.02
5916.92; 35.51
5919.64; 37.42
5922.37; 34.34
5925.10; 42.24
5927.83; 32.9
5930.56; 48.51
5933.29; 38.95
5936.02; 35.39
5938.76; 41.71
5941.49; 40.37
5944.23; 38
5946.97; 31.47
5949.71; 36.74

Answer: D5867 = -1.7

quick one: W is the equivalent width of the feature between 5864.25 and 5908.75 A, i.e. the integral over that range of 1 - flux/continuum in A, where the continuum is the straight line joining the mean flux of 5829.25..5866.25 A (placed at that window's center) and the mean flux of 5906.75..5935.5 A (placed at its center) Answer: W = 2.3 A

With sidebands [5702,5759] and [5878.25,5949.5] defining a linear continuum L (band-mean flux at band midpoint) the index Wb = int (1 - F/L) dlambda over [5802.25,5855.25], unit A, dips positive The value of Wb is -3.21 A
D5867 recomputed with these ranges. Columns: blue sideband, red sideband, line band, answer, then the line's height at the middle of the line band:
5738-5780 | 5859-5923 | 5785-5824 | 1.11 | 39.2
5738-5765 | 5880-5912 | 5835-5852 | -2.11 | 37.2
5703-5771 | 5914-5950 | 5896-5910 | 0.74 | 38.1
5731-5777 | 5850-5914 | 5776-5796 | 0.79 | 39.2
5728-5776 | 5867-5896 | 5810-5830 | -0.76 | 38.3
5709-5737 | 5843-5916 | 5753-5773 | -1.41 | 37.3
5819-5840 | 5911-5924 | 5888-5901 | 1.66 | 38.1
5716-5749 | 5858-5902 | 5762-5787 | -0.84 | 38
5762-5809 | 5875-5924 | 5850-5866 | -0.18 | 37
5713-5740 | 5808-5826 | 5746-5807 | 0.09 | 38.7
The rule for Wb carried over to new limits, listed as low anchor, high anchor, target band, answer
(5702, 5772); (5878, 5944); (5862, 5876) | -1.0 A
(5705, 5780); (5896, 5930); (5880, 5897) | 1.0 A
